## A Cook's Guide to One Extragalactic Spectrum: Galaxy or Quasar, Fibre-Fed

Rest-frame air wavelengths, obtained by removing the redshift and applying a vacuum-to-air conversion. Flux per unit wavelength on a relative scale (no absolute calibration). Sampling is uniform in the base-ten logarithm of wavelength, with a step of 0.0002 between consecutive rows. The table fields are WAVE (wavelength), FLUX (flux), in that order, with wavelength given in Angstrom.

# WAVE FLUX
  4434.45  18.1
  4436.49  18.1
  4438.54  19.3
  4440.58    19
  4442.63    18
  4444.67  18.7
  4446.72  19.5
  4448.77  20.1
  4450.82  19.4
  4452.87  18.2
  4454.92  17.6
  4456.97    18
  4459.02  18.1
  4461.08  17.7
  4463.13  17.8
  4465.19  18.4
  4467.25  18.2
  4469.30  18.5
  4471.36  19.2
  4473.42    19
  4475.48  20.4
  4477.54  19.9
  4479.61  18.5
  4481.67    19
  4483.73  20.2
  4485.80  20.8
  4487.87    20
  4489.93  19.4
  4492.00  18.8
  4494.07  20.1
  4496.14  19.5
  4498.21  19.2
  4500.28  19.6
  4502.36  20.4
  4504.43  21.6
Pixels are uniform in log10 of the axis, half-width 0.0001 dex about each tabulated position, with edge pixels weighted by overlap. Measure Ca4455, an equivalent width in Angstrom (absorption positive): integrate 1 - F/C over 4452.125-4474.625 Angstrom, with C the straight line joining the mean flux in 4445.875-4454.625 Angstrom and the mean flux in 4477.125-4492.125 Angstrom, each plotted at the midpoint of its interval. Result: 1.24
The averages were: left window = 19.2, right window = 19.6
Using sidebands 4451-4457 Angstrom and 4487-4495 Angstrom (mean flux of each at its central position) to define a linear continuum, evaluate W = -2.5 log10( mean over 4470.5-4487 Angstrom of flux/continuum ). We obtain -0.03 mag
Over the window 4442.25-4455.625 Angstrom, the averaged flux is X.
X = 18.9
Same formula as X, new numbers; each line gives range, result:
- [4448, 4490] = 19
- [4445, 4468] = 18.5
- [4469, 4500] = 19.5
